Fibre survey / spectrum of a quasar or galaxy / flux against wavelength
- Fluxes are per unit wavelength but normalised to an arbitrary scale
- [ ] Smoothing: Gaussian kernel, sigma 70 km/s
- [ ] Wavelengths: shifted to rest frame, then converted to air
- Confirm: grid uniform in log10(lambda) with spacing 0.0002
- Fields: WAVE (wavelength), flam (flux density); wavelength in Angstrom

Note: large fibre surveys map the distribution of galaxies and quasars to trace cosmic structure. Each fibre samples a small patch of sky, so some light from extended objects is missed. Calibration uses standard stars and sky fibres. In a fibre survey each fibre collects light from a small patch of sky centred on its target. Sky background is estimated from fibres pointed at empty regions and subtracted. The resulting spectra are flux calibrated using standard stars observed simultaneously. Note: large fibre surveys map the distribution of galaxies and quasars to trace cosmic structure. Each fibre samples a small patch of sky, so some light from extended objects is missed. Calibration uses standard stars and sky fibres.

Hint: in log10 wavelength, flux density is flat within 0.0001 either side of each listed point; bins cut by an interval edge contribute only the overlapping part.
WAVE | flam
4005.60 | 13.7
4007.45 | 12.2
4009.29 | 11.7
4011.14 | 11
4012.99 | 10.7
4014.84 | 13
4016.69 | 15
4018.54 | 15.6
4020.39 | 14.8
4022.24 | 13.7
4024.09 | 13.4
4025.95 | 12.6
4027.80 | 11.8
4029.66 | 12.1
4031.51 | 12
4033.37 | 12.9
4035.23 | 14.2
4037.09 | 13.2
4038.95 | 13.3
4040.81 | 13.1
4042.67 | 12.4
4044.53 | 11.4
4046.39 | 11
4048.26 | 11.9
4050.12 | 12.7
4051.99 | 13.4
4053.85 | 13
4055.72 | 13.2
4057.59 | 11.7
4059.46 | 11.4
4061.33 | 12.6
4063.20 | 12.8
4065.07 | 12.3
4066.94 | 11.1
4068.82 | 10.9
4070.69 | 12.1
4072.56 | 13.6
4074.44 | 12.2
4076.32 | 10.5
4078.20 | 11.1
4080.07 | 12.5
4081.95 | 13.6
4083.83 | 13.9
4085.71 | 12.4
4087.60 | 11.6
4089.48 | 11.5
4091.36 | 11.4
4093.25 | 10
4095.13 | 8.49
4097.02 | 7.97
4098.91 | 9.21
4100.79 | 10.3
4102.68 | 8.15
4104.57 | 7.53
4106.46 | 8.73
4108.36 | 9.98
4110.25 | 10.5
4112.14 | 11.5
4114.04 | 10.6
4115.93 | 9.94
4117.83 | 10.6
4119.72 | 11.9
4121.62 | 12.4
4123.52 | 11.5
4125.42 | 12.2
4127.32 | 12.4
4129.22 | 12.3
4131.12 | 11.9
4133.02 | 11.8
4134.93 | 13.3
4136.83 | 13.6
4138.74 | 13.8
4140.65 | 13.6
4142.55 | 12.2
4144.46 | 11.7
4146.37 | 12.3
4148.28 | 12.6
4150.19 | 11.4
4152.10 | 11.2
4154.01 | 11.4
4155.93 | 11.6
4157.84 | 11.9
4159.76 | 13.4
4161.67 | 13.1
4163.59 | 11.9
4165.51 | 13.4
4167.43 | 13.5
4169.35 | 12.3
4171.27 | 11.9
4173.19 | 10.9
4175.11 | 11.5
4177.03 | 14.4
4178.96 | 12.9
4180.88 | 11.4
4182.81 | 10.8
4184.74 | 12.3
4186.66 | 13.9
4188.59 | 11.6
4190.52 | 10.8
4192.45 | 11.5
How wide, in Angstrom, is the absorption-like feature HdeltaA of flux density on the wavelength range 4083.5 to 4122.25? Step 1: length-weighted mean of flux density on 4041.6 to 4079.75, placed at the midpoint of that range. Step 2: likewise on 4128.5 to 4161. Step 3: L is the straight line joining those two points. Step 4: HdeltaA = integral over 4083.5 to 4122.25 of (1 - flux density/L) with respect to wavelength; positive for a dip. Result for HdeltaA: 6.0 Angstrom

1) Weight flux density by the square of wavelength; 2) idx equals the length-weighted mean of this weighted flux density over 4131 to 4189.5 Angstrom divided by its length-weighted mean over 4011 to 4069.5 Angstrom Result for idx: 1.0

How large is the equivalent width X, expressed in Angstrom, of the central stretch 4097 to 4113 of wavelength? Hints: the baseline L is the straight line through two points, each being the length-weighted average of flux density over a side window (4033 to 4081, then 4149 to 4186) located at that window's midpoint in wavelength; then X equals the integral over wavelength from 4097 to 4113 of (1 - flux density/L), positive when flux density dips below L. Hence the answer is 3.8 Angstrom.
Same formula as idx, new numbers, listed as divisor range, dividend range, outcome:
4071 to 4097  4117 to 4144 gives 1.09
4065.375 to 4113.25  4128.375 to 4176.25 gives 1.17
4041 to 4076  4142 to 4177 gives 1.05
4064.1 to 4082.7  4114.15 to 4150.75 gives 1.04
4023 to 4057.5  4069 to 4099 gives 0.92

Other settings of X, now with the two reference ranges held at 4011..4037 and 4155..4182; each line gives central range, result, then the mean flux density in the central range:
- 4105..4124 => 3.0 Angstrom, 10.7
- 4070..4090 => 0.9 Angstrom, 12.3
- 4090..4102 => 3.0 Angstrom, 9.6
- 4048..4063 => 0.5 Angstrom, 12.5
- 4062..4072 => 0.8 Angstrom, 11.9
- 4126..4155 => 0.5 Angstrom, 12.4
